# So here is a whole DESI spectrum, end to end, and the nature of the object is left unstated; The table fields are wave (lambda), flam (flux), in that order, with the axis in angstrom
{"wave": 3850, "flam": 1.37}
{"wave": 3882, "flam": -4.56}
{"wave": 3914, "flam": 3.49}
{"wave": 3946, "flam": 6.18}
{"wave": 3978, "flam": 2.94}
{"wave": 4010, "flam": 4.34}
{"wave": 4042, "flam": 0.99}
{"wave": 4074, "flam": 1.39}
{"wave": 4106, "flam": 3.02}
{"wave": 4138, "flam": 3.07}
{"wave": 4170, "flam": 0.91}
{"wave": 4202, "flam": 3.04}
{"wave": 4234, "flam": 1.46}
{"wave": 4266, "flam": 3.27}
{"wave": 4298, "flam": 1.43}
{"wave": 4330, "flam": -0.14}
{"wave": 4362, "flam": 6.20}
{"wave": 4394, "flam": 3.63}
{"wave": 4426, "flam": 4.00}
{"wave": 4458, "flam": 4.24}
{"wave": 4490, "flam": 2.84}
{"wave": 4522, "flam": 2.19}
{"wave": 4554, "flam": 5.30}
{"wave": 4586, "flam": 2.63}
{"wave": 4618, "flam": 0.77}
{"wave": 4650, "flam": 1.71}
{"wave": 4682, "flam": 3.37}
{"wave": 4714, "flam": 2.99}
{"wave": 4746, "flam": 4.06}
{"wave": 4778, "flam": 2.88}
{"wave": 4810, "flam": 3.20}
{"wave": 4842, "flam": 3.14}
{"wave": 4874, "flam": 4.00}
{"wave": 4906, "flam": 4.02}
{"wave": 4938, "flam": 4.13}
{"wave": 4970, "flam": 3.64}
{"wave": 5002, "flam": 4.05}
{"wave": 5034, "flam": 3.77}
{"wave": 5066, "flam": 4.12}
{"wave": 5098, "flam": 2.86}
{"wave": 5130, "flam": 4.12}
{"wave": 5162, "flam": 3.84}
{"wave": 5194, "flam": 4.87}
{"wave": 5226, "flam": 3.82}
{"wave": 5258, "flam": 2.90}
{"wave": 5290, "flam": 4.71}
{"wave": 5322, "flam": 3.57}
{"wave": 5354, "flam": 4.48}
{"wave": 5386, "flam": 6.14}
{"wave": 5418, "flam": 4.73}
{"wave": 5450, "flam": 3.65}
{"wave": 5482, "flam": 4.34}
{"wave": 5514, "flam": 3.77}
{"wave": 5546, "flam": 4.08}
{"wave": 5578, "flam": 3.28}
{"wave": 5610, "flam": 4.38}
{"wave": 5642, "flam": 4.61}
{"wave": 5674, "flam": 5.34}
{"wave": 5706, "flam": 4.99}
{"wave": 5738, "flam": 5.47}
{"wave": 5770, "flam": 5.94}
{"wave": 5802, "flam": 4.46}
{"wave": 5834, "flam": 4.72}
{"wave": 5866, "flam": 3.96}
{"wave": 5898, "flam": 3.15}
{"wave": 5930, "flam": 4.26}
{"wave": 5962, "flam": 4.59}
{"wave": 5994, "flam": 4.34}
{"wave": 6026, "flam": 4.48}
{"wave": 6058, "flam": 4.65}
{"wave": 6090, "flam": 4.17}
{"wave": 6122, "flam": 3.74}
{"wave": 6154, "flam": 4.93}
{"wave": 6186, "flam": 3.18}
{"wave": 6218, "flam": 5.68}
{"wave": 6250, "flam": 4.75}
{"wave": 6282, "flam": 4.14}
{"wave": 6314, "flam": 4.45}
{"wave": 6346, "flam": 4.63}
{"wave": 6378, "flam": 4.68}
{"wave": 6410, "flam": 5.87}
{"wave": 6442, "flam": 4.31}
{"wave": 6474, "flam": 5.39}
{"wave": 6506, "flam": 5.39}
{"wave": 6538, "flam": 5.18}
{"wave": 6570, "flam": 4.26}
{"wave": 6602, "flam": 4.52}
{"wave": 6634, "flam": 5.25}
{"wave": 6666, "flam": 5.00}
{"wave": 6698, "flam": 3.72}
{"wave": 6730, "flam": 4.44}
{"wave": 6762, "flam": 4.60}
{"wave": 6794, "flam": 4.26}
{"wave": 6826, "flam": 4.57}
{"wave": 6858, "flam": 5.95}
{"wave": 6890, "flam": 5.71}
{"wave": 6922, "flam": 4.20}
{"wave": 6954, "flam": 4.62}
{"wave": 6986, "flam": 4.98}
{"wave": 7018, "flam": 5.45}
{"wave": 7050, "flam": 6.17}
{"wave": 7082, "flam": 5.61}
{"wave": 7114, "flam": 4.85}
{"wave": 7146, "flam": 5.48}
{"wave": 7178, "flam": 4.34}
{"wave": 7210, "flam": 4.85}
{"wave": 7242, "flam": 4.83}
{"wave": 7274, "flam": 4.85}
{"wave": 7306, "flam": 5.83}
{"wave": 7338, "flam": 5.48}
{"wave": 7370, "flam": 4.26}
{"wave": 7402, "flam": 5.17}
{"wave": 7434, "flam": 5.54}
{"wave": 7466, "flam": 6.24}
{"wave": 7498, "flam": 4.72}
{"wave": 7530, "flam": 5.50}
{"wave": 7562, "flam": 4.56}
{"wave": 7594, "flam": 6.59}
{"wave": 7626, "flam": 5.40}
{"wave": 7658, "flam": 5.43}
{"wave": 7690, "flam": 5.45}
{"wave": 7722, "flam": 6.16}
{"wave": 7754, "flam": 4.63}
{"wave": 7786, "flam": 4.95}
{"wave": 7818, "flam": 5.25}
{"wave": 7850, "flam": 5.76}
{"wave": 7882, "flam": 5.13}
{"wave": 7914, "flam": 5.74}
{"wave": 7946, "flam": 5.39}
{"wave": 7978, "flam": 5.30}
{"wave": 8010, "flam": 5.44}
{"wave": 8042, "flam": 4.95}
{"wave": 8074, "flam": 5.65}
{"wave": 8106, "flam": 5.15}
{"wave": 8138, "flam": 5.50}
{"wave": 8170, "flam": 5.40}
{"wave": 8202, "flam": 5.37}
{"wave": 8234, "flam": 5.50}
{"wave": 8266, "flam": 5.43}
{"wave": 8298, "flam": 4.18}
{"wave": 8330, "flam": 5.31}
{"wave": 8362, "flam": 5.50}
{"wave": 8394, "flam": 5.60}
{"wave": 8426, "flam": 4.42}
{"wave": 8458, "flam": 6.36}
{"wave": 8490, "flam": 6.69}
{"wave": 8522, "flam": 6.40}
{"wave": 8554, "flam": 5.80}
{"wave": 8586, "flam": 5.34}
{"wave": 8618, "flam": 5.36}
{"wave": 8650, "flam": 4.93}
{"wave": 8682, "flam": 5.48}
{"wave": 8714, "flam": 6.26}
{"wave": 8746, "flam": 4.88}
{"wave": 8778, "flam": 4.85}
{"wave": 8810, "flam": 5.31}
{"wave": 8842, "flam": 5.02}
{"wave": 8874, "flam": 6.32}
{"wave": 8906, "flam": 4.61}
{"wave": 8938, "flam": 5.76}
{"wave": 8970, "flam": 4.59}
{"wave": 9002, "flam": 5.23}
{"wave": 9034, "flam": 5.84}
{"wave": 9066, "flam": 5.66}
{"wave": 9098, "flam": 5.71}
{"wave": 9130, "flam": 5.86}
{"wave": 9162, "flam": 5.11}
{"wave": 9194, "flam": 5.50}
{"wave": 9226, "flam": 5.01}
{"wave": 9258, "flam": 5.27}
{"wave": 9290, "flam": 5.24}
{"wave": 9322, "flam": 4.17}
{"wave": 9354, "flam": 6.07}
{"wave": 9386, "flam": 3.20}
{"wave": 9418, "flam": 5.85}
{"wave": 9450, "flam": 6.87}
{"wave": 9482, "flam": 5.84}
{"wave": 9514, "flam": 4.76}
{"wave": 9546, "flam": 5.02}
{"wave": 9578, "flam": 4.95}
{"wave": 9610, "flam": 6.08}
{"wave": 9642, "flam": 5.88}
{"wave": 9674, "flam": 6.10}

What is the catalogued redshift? 0.296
